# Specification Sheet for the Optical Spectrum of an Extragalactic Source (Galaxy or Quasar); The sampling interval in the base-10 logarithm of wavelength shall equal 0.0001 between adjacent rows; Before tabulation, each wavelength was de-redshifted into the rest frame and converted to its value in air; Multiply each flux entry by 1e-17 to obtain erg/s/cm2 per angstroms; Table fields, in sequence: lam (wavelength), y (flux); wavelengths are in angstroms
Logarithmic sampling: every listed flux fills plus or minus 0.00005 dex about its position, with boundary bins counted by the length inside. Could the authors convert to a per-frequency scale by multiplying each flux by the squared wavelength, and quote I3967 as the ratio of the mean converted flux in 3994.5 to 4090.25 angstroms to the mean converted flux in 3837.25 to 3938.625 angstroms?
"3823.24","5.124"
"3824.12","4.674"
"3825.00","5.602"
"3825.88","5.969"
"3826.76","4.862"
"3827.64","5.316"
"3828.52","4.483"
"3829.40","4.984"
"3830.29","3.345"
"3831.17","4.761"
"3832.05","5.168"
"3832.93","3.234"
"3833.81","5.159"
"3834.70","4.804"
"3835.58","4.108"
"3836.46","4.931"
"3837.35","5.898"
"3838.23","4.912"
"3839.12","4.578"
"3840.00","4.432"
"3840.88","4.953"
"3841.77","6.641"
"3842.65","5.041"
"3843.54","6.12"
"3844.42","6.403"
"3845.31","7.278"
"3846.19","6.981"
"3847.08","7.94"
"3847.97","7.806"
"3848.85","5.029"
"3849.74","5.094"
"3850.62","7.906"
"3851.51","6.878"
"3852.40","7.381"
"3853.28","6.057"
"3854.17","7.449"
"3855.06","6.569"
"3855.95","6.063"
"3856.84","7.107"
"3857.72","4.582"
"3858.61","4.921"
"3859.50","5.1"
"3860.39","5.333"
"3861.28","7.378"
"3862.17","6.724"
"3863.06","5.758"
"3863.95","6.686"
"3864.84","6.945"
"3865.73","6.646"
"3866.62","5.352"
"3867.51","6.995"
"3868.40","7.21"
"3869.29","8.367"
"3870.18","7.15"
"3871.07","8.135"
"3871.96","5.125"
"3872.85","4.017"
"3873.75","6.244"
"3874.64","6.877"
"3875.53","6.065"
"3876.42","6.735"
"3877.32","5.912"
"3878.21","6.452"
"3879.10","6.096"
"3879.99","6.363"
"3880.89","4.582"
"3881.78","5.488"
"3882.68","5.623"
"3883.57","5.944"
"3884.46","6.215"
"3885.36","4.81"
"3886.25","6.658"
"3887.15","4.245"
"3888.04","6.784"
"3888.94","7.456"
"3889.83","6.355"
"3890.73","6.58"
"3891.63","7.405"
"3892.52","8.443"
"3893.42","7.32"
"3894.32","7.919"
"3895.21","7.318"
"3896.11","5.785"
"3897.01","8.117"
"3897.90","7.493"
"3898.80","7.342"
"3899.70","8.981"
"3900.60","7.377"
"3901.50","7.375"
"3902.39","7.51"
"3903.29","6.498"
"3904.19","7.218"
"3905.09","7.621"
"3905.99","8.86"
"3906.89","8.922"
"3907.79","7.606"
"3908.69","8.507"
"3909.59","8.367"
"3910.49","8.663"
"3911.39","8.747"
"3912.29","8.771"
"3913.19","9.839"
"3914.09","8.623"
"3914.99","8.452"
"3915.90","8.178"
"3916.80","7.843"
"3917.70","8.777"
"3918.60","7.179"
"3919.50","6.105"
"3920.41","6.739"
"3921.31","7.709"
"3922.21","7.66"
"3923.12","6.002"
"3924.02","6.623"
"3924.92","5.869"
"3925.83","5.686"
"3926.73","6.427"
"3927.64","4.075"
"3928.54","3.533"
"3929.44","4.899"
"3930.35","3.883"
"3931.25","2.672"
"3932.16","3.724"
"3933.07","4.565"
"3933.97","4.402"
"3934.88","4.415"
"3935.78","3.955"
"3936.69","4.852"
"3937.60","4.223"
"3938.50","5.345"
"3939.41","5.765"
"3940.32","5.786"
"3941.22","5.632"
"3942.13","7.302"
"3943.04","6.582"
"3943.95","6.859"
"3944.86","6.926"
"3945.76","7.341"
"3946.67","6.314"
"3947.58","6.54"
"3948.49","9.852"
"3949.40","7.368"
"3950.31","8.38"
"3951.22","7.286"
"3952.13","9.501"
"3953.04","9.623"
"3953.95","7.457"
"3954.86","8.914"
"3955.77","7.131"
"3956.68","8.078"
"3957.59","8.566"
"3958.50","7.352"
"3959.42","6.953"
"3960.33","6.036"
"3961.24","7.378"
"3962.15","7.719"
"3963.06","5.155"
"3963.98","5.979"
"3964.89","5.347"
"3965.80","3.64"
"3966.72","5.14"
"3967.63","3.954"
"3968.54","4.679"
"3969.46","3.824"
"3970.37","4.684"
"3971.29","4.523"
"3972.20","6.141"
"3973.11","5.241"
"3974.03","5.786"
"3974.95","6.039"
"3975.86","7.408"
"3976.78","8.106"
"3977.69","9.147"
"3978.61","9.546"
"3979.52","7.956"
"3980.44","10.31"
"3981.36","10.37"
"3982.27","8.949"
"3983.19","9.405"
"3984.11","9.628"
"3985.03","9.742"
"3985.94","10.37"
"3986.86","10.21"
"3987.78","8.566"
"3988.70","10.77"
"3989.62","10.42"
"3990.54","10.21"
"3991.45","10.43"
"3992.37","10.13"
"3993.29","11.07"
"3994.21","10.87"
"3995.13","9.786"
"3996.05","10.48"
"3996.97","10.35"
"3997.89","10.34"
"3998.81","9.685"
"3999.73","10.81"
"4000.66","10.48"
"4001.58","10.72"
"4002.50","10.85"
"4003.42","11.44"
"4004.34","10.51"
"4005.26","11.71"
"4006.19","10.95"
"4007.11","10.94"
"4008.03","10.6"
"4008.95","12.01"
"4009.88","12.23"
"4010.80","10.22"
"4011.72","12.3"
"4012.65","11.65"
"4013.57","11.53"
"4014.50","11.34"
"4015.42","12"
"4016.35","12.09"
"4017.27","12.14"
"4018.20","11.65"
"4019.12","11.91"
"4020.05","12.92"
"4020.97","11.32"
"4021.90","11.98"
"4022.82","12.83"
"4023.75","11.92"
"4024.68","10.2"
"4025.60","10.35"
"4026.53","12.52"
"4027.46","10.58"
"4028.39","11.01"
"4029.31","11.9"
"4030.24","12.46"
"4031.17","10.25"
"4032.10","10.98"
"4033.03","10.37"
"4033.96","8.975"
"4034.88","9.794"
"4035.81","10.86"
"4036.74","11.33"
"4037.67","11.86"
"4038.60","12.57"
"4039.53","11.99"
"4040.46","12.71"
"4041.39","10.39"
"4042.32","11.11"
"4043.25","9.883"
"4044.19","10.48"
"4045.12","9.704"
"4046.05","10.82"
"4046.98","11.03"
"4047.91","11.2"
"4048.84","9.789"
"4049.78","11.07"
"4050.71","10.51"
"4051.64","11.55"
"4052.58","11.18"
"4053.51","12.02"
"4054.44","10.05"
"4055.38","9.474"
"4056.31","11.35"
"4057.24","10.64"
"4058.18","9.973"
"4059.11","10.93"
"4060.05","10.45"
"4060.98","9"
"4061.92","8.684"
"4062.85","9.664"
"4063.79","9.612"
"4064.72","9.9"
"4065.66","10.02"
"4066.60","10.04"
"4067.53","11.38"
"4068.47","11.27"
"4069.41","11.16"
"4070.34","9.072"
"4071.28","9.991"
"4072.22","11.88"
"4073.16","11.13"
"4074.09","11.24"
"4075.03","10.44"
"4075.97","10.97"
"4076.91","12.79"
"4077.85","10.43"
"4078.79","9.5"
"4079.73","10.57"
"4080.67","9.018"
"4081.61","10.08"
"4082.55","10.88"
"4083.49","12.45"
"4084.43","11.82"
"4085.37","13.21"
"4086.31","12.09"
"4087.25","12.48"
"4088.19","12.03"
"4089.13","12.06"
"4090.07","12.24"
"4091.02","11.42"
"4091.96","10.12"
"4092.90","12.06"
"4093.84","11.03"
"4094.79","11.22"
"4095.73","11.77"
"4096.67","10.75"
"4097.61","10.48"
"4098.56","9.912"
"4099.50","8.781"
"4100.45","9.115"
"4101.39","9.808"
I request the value 1.8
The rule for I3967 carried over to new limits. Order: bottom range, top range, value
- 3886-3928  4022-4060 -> 1.58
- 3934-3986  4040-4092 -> 1.65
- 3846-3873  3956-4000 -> 1.32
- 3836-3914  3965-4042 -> 1.59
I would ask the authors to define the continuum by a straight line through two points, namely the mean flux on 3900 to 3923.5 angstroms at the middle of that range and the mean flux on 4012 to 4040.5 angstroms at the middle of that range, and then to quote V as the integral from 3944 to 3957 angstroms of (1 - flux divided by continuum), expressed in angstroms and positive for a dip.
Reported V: 1.8 angstroms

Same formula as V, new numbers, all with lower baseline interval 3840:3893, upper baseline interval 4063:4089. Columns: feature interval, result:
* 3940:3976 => 7.40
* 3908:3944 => 5.96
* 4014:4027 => -2.78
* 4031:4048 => -1.21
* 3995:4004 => -1.23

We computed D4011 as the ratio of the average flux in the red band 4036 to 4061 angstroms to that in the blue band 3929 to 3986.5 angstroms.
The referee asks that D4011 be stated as 1.6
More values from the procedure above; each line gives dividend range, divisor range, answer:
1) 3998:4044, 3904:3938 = 1.71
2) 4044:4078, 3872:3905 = 1.60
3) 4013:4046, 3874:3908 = 1.65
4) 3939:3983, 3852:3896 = 1.09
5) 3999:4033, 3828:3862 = 1.99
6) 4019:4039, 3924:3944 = 2.25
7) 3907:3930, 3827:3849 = 1.35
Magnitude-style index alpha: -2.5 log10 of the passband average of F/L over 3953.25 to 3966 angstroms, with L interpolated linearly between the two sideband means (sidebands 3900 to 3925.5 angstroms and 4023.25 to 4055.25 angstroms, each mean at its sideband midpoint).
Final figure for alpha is 0.272 mag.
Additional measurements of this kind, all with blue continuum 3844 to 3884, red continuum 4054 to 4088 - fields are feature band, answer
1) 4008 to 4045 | -0.17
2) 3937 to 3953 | 0.16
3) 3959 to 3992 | 0.16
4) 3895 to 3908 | -0.07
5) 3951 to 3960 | 0.03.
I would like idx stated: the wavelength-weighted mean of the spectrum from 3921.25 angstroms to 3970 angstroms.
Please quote 6.11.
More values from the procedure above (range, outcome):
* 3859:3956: 6.72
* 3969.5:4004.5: 9.18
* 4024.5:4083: 10.7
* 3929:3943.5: 4.87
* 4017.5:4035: 11.3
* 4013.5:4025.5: 11.8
